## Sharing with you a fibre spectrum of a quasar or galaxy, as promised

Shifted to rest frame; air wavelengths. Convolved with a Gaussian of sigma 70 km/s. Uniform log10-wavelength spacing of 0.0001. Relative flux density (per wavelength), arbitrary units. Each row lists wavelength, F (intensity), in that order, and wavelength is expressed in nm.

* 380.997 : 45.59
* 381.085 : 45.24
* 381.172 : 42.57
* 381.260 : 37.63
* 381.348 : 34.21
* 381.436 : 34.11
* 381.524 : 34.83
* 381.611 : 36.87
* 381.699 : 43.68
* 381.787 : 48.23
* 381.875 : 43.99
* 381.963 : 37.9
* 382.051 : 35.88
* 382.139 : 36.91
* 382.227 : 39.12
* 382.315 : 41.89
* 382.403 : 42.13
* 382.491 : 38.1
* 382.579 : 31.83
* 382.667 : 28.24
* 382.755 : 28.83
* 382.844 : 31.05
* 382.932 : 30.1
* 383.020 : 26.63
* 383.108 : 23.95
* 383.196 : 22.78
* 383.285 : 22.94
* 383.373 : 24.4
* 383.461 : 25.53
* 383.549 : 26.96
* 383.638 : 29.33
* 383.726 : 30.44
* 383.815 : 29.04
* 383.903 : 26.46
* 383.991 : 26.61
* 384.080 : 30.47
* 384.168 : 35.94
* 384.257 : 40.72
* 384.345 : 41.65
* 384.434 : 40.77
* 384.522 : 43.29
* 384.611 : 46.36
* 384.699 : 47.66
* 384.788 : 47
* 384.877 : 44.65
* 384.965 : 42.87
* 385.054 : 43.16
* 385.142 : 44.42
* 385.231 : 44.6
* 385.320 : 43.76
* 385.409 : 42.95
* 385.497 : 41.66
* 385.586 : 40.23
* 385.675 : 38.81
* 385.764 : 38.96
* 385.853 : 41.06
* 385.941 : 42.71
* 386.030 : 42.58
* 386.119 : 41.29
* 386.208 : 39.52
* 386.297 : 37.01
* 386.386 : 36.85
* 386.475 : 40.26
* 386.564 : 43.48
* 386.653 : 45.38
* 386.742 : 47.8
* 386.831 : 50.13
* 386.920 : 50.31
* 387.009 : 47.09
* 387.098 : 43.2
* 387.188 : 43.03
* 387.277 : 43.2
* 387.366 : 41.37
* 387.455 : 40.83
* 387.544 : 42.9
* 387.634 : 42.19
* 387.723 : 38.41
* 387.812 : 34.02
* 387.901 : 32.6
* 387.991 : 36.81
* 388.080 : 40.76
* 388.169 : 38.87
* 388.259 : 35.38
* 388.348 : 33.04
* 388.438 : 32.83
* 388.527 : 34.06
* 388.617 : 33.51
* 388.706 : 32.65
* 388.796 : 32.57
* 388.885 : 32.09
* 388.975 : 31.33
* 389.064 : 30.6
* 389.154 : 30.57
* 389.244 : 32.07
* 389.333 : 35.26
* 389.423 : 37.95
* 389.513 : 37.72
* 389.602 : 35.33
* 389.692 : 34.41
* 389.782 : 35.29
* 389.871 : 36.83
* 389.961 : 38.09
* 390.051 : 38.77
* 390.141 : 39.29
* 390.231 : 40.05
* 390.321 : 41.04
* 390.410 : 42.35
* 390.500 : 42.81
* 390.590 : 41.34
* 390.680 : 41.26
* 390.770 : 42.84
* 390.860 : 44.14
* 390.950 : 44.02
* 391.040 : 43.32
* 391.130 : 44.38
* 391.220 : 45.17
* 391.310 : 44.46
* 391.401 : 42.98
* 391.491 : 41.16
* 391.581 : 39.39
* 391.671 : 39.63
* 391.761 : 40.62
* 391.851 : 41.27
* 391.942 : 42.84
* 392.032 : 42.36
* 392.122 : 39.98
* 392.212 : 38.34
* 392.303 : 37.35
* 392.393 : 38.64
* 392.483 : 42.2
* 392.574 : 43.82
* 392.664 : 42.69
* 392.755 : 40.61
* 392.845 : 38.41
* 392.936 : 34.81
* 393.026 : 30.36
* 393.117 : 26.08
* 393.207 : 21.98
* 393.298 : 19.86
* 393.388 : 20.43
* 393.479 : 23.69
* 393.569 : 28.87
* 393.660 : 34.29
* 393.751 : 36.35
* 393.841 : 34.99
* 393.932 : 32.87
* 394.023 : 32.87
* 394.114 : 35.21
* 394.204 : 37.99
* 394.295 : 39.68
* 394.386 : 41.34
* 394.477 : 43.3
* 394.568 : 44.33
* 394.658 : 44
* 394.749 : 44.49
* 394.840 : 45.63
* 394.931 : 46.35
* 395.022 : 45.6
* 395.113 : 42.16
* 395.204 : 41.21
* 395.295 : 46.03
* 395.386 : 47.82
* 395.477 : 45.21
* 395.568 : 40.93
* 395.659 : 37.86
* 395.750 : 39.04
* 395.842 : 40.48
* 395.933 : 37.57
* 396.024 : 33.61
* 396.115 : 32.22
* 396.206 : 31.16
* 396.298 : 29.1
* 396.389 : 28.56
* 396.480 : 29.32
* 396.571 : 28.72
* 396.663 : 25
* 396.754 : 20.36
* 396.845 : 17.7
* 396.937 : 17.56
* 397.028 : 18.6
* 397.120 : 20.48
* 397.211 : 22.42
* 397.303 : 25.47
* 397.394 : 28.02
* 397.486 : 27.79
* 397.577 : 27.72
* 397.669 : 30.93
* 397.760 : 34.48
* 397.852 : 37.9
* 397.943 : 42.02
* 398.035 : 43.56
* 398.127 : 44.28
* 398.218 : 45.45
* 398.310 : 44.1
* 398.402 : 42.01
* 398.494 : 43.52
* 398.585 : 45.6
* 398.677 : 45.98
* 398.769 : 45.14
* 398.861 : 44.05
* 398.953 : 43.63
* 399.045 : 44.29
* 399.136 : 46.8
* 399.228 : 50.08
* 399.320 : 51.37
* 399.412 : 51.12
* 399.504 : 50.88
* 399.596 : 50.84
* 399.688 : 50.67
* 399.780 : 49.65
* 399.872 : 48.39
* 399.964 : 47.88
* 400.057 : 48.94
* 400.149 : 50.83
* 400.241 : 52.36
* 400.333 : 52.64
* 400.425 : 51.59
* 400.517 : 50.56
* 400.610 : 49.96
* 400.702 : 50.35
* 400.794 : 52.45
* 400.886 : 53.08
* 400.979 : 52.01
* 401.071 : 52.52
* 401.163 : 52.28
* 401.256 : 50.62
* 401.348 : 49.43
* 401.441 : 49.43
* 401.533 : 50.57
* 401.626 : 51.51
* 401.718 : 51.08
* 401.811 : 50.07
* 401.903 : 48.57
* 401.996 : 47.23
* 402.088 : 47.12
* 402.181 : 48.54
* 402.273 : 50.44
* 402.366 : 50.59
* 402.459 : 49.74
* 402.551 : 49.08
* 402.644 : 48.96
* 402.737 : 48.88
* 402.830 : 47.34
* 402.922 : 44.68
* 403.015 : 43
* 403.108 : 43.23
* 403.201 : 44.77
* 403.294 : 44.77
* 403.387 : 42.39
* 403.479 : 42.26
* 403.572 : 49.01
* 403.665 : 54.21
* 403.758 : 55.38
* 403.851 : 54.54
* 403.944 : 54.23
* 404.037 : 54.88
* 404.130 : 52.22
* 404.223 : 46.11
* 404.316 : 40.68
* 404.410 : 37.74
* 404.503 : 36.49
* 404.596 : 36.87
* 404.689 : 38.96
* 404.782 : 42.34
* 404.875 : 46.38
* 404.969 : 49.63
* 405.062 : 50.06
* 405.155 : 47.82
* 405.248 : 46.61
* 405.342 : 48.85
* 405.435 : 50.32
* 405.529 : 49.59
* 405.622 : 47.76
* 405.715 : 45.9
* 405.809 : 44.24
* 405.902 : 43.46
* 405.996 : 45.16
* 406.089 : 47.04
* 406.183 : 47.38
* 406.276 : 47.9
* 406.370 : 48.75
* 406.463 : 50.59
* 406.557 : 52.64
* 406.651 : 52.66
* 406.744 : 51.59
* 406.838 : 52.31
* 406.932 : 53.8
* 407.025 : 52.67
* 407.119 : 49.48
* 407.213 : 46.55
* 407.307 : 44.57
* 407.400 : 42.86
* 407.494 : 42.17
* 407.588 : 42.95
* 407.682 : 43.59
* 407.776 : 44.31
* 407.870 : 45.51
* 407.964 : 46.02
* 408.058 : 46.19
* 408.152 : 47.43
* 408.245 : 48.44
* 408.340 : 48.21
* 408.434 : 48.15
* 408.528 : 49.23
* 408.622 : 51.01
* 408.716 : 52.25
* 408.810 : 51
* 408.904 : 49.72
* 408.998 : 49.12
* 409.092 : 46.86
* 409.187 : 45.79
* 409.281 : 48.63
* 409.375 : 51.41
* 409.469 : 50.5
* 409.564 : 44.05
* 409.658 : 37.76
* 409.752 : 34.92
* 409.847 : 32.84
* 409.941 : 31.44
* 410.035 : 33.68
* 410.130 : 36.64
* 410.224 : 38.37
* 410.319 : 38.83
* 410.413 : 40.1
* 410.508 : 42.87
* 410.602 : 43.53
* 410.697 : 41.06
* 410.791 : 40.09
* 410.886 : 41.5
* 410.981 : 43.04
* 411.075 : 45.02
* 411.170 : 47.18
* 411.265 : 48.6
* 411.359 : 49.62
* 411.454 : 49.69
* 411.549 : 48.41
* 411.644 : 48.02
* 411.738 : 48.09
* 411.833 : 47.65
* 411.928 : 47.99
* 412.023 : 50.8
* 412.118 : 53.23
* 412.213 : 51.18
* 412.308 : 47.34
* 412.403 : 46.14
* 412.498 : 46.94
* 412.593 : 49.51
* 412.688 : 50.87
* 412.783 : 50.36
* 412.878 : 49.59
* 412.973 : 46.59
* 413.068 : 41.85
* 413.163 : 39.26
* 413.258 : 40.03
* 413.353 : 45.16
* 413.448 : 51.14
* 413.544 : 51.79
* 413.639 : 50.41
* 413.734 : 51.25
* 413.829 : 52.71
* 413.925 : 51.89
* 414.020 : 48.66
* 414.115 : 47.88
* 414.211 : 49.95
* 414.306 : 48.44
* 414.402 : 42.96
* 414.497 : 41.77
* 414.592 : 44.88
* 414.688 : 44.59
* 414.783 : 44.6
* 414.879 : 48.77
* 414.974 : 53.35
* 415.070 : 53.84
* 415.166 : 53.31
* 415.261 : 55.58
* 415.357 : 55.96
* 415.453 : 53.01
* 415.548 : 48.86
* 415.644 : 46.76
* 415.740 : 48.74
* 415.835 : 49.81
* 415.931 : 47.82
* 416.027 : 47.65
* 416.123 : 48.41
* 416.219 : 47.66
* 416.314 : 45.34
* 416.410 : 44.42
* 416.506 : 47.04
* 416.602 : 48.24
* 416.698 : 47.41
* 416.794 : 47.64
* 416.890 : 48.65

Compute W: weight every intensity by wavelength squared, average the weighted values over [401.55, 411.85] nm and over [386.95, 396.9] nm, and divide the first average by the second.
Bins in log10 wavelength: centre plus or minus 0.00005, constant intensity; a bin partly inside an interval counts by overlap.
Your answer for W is 1.3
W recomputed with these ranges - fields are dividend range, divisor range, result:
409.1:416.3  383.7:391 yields 1.35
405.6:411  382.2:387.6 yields 1.34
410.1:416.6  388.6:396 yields 1.37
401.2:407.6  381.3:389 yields 1.40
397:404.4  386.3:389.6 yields 1.28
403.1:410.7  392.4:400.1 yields 1.29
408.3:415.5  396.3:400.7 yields 1.25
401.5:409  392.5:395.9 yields 1.34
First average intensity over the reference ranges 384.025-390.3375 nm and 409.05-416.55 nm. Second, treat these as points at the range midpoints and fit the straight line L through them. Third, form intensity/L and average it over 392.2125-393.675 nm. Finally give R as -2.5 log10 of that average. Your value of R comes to 0.24 mag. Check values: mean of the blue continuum 39.5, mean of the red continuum 46.5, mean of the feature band 32.9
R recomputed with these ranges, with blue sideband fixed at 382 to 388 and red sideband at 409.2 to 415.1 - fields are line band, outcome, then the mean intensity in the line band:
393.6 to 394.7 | 0.07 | 38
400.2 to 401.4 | -0.21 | 51.5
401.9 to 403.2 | -0.11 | 47.5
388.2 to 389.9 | 0.16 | 33.9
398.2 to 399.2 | -0.07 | 44.7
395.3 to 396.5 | 0.12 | 36.8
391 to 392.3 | -0.05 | 41.7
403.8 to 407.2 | -0.09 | 47.7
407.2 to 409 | -0.05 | 46.9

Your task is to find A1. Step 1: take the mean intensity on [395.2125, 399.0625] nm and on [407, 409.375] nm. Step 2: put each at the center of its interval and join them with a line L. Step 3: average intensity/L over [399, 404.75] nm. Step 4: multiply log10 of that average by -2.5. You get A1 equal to -0.21 mag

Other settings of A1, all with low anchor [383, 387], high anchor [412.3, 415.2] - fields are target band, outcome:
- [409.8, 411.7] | 0.12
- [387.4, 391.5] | 0.05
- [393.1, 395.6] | 0.11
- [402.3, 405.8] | -0.05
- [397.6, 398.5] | 0.06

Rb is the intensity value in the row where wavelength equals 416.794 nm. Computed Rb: 47.64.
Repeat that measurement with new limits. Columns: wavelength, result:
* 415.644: 46.76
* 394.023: 32.87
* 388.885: 32.09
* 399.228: 50.08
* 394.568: 44.33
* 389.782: 35.29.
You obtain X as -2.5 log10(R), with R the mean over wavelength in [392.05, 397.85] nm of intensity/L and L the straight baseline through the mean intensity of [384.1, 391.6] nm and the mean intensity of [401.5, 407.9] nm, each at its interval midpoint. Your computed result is 0.25 mag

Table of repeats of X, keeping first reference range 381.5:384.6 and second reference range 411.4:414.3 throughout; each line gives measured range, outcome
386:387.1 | -0.22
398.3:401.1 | -0.16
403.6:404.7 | -0.07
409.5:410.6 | 0.24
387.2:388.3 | -0.09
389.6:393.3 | -0.04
